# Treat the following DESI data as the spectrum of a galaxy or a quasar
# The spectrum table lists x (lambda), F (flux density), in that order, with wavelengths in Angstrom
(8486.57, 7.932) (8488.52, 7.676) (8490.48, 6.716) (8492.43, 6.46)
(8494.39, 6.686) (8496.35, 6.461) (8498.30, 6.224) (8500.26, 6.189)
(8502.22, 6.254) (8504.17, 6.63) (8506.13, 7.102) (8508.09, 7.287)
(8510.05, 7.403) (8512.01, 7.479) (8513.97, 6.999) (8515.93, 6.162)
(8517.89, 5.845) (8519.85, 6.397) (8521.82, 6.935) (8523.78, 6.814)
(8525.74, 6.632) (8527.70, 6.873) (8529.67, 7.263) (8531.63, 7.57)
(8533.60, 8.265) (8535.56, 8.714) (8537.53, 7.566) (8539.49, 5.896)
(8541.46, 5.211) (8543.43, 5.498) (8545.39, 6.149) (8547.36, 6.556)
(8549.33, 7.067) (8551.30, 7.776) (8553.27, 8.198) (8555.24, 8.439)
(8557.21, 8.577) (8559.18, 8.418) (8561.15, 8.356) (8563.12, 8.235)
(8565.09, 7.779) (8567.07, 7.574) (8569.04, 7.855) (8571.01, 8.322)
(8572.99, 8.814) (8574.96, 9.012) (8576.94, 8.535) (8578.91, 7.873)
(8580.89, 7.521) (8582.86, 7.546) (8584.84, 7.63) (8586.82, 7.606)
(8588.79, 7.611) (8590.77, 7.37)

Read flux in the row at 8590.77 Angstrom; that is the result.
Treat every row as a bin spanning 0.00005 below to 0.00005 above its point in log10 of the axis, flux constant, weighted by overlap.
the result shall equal 7.37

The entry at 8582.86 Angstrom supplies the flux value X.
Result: 7.546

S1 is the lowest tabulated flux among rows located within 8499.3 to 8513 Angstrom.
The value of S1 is 6.189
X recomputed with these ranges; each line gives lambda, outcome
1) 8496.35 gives 6.461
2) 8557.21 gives 8.577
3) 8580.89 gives 7.521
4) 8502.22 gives 6.254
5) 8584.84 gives 7.63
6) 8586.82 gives 7.606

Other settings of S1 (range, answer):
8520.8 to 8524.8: 6.814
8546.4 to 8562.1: 6.556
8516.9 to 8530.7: 5.845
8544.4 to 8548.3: 6.149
